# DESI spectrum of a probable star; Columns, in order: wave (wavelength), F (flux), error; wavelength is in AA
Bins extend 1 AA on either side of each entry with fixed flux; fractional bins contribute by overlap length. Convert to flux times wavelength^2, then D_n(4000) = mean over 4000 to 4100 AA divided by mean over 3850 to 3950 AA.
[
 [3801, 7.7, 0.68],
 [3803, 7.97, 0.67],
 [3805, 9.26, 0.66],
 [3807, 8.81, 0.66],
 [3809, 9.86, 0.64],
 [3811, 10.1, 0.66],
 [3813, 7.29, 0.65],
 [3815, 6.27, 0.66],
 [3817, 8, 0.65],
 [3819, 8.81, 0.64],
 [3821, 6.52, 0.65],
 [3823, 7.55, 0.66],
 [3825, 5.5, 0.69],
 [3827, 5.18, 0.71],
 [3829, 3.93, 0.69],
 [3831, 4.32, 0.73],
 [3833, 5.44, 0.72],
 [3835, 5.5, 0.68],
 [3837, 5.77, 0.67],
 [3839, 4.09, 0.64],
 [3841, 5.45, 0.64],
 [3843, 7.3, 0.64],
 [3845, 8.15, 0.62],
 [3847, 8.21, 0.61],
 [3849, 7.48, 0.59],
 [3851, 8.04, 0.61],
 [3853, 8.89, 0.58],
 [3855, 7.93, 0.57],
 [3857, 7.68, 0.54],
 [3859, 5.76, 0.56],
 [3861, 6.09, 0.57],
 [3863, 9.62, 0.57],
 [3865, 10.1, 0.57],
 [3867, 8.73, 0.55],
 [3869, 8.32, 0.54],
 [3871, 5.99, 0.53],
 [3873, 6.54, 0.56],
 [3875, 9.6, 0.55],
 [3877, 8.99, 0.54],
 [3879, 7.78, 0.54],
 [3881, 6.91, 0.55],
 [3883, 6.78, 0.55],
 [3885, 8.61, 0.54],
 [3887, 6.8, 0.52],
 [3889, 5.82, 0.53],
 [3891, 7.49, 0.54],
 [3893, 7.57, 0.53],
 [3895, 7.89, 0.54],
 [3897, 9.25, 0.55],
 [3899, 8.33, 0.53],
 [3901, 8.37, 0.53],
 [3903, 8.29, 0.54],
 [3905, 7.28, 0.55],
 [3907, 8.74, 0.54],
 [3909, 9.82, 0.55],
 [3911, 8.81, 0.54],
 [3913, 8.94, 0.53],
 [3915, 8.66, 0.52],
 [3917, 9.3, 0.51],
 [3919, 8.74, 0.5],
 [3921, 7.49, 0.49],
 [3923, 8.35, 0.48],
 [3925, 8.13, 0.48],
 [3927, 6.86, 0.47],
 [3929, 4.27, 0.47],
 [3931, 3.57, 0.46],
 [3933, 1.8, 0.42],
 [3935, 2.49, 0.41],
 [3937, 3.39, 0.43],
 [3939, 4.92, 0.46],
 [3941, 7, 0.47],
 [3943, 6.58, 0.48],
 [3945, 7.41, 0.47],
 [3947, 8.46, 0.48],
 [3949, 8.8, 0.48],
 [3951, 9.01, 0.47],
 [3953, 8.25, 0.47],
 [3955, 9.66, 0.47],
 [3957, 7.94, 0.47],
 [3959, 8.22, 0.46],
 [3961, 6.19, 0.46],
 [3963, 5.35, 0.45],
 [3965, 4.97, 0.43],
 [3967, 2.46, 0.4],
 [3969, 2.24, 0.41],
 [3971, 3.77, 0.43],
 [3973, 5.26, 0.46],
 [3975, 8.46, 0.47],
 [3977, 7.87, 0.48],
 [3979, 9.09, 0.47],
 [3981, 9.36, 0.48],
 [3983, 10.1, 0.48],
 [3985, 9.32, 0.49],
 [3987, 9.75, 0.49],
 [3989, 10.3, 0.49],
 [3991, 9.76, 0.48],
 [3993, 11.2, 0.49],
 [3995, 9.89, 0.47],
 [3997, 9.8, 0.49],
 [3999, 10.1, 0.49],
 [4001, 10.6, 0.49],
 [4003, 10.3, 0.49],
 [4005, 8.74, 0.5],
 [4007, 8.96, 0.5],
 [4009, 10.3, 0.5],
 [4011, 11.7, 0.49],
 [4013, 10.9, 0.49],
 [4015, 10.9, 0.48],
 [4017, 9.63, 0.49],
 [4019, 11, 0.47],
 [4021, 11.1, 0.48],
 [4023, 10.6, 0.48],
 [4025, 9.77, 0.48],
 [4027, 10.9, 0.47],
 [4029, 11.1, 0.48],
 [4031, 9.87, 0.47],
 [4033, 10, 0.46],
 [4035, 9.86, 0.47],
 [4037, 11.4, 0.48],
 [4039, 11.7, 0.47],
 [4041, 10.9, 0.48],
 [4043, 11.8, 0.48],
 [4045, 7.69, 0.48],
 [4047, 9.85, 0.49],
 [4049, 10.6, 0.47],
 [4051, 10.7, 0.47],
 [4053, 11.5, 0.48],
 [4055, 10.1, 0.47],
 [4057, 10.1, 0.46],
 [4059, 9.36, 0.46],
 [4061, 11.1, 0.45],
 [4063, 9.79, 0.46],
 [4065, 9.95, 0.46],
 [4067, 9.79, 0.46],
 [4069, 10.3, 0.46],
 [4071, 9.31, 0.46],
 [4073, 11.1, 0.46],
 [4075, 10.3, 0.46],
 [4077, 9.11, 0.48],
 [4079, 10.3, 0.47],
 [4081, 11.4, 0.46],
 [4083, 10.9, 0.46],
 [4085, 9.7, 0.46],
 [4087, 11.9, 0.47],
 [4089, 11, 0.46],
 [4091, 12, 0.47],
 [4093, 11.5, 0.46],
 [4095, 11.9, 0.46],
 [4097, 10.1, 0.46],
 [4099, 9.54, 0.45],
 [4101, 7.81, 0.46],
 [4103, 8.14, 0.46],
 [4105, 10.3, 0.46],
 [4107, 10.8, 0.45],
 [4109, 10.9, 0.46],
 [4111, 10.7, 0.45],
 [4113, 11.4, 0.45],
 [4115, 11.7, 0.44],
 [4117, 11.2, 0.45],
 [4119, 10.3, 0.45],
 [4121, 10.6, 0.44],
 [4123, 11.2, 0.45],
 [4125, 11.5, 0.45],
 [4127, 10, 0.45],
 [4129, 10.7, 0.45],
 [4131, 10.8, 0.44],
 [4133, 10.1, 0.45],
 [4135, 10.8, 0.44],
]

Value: 1.5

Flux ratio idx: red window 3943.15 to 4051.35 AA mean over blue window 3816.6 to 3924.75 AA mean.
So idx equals 1.2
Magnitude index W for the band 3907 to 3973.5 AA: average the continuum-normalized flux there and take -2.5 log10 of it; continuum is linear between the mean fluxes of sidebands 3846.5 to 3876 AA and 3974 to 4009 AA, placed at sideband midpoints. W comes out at 0.32 mag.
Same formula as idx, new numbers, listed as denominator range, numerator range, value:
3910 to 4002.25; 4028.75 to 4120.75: 1.40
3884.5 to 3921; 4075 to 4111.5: 1.27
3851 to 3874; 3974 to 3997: 1.23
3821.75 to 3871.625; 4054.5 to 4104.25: 1.50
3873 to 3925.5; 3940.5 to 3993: 0.93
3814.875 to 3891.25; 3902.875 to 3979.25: 0.96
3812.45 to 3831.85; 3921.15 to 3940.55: 0.80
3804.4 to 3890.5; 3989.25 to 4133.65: 1.43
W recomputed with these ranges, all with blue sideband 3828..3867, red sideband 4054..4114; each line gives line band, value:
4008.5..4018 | -0.15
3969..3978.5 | 0.40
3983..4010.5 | -0.10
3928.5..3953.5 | 0.38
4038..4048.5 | -0.07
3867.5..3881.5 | -0.08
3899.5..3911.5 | -0.11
